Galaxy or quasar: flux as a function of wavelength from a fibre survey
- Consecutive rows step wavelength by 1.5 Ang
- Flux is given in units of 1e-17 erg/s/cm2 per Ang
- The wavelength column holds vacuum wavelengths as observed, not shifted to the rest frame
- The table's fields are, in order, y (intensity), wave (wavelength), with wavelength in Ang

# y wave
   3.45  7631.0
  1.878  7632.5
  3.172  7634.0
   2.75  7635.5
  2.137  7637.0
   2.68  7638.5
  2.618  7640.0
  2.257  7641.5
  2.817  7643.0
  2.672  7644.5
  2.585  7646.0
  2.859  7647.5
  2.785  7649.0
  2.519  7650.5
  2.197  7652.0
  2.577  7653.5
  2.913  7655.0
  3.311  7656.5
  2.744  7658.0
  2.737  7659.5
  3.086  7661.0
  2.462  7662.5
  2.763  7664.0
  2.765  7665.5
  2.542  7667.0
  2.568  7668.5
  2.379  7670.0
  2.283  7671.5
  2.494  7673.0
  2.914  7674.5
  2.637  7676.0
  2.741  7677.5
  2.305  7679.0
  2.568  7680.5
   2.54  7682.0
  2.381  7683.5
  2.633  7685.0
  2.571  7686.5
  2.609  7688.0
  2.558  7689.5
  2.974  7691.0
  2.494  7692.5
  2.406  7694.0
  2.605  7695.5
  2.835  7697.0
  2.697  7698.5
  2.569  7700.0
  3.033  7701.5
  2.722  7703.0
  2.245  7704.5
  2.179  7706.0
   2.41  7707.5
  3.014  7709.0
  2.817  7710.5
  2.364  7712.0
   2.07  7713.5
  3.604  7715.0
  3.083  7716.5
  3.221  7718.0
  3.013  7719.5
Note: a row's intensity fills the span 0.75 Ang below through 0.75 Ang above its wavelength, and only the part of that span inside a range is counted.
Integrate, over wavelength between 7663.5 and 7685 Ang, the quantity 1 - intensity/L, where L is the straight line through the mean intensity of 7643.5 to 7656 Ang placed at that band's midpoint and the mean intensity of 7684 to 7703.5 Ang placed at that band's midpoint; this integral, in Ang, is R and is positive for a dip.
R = 0.8 Ang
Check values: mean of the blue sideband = 2.66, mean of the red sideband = 2.67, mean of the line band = 2.56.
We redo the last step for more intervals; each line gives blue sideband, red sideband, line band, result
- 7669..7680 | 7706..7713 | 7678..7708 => -0.1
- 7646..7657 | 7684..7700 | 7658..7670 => 0.0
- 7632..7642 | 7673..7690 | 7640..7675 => -1.5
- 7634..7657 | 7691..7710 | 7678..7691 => 0.4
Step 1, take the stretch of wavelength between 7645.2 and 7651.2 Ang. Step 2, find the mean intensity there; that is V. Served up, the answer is 2.69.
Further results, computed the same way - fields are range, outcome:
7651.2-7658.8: 2.75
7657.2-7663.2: 2.76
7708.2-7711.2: 2.91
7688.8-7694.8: 2.61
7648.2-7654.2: 2.52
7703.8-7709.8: 2.47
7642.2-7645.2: 2.74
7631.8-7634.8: 2.54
